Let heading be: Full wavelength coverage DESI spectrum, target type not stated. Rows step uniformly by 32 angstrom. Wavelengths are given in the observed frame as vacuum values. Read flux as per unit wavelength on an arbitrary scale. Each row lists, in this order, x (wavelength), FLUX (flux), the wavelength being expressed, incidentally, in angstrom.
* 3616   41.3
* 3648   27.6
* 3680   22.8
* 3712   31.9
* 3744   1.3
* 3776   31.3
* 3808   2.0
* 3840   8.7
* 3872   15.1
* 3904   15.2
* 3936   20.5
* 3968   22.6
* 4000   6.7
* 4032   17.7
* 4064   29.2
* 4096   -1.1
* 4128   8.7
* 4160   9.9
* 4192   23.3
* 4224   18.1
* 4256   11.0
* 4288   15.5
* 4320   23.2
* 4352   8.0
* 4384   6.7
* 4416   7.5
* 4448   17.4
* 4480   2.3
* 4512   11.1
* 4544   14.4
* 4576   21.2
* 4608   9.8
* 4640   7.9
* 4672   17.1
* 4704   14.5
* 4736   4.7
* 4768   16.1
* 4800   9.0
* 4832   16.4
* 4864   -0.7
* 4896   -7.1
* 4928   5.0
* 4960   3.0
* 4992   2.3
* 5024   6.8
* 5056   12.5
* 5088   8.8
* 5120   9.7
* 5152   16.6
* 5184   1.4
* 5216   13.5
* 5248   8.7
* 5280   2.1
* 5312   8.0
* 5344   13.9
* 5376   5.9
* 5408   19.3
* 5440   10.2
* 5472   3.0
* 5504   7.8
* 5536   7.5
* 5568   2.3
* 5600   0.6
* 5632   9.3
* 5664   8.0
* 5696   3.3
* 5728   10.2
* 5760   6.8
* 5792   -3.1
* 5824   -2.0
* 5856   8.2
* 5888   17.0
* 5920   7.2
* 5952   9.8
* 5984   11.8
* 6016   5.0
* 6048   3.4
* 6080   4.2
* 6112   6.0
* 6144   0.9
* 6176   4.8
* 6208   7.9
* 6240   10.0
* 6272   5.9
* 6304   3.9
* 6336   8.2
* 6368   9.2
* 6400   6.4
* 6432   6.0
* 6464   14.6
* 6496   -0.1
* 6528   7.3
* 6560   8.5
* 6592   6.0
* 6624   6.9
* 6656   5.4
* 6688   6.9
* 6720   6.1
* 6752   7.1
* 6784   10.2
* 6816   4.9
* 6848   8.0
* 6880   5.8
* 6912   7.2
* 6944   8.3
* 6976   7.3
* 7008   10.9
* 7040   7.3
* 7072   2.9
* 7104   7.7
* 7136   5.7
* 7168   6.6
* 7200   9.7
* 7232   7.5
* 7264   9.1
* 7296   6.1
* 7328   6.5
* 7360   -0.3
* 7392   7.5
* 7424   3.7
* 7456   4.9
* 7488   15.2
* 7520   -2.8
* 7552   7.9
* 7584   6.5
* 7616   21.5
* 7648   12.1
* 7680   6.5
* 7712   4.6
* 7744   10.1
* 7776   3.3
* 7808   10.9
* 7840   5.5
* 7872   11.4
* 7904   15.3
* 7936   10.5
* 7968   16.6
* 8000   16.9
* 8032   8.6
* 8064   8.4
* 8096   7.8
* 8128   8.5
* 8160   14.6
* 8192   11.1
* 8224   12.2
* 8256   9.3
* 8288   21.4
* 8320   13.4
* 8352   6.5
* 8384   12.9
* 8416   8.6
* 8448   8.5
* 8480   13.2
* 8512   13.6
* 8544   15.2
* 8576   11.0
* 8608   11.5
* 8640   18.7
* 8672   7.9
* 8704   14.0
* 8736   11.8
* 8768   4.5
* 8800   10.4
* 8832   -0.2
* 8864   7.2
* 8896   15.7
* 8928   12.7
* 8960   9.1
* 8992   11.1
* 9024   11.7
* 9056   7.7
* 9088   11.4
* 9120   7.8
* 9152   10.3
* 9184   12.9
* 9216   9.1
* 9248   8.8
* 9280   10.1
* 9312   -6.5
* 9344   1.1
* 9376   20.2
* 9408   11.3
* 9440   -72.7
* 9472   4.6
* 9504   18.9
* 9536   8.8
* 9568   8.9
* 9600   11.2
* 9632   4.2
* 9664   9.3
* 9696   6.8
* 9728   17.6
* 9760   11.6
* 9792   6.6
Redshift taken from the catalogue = 1.05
